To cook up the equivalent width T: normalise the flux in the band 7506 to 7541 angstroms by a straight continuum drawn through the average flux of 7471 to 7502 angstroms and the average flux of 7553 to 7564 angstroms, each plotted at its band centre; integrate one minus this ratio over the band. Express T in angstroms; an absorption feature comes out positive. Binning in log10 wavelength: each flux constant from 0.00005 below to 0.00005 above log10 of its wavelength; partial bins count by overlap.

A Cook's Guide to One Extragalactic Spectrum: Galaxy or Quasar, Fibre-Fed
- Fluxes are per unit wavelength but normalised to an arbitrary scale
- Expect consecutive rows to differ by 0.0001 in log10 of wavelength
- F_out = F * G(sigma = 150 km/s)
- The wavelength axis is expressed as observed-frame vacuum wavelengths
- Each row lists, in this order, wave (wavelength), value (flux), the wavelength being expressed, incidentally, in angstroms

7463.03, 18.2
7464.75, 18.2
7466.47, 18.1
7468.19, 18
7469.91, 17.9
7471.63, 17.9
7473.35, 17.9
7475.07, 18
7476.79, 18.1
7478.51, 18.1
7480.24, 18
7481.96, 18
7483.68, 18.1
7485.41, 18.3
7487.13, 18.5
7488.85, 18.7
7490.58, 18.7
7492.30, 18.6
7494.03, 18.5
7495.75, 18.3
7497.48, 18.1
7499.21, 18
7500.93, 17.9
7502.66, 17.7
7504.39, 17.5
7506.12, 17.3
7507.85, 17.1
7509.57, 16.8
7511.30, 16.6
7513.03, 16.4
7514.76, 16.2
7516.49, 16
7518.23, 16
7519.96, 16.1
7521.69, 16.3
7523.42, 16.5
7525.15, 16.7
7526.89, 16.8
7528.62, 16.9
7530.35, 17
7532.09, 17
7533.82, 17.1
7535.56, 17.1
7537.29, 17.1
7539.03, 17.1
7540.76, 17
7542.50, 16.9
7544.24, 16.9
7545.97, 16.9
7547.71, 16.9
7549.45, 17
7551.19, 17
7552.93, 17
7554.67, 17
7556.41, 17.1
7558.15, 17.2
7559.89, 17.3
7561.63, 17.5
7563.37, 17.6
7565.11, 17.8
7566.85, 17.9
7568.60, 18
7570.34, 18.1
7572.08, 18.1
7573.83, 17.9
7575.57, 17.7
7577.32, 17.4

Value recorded 2.0 angstroms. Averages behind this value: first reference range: 18.2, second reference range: 17.3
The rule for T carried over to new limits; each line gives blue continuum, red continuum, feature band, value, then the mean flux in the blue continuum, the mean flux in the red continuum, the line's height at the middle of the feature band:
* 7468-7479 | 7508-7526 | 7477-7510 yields -1.5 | 18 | 16.4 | 17.3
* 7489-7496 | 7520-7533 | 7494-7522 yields 1.0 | 18.6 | 16.7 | 17.7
